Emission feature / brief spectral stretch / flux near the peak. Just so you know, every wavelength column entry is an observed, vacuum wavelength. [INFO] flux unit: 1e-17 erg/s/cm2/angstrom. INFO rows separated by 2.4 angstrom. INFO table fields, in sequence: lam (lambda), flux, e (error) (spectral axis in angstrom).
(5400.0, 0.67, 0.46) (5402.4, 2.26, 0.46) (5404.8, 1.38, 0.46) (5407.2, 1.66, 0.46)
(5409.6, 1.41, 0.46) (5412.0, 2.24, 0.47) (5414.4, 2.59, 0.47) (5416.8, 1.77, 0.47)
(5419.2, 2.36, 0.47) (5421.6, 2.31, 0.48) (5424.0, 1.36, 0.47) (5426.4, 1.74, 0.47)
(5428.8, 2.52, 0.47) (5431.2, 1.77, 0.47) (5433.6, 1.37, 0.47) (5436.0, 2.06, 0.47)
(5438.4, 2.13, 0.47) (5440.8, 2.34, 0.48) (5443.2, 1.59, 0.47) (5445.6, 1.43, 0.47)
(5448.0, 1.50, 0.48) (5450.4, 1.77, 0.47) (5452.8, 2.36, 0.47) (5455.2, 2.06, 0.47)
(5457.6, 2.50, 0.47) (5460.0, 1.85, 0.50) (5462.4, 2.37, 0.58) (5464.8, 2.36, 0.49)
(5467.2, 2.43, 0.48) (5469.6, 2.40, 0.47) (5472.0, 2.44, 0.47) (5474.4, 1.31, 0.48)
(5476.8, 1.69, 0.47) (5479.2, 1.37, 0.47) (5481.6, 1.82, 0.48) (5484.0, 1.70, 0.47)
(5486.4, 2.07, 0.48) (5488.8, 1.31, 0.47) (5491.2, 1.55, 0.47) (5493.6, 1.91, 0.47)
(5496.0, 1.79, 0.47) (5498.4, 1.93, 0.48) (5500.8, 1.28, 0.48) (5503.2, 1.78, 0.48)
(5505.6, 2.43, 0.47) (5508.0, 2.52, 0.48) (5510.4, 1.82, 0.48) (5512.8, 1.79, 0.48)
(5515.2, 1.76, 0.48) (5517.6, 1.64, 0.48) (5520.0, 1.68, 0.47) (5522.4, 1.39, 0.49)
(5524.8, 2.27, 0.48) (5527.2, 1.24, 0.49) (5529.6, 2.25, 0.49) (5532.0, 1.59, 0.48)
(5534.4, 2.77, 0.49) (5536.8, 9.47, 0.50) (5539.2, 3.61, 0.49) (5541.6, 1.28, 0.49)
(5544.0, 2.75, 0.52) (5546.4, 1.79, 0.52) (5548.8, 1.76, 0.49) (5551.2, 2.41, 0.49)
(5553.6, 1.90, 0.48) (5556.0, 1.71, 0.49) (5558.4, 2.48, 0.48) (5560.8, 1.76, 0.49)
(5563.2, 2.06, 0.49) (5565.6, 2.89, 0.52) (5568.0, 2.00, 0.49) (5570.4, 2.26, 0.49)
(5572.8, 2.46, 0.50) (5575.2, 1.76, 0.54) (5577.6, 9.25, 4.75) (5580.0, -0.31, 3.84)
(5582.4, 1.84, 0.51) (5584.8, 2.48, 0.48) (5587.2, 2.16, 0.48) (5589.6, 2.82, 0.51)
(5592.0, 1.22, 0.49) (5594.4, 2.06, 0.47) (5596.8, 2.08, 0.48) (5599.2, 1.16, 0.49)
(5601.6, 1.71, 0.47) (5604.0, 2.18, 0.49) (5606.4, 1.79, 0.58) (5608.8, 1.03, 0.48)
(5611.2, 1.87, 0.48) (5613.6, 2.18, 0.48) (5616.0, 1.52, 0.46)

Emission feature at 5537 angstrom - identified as H-beta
